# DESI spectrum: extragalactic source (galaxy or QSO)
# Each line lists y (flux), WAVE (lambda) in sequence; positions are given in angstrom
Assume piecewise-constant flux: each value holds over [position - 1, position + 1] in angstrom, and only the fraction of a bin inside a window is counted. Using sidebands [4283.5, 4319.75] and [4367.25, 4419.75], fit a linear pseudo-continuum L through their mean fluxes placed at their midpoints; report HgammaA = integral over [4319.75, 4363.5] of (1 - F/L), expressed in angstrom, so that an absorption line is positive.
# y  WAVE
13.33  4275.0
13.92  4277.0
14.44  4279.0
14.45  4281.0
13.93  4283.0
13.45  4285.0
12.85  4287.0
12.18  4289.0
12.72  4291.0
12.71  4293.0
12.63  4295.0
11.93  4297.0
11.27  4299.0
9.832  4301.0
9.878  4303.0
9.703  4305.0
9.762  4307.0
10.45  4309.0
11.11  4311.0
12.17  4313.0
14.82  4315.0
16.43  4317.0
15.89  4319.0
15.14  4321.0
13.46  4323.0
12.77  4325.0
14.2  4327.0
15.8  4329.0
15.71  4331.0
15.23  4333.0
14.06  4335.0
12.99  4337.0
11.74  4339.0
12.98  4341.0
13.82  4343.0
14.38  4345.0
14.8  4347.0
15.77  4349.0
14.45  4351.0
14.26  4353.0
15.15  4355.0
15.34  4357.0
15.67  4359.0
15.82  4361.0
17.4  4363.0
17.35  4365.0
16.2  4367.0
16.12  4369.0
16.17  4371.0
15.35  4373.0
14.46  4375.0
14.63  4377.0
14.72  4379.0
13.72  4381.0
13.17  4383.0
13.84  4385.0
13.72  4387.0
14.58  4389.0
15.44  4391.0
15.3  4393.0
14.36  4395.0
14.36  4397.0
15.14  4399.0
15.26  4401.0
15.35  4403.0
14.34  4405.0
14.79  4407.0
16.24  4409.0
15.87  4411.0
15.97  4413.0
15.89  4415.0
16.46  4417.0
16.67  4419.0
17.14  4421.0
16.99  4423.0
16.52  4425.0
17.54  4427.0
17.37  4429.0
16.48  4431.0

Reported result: -3.58 angstrom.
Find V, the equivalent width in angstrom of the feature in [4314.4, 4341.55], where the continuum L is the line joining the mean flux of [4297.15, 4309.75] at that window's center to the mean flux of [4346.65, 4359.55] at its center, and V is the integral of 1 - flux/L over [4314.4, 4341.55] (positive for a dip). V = -4.0 angstrom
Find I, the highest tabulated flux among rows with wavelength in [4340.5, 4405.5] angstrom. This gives 17.4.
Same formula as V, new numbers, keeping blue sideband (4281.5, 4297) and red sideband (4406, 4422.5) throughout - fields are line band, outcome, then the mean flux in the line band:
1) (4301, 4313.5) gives 2.8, 10.4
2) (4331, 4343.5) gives 0.5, 13.6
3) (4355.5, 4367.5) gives -1.2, 16.3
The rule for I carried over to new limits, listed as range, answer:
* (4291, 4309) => 12.72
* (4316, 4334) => 16.43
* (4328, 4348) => 15.8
